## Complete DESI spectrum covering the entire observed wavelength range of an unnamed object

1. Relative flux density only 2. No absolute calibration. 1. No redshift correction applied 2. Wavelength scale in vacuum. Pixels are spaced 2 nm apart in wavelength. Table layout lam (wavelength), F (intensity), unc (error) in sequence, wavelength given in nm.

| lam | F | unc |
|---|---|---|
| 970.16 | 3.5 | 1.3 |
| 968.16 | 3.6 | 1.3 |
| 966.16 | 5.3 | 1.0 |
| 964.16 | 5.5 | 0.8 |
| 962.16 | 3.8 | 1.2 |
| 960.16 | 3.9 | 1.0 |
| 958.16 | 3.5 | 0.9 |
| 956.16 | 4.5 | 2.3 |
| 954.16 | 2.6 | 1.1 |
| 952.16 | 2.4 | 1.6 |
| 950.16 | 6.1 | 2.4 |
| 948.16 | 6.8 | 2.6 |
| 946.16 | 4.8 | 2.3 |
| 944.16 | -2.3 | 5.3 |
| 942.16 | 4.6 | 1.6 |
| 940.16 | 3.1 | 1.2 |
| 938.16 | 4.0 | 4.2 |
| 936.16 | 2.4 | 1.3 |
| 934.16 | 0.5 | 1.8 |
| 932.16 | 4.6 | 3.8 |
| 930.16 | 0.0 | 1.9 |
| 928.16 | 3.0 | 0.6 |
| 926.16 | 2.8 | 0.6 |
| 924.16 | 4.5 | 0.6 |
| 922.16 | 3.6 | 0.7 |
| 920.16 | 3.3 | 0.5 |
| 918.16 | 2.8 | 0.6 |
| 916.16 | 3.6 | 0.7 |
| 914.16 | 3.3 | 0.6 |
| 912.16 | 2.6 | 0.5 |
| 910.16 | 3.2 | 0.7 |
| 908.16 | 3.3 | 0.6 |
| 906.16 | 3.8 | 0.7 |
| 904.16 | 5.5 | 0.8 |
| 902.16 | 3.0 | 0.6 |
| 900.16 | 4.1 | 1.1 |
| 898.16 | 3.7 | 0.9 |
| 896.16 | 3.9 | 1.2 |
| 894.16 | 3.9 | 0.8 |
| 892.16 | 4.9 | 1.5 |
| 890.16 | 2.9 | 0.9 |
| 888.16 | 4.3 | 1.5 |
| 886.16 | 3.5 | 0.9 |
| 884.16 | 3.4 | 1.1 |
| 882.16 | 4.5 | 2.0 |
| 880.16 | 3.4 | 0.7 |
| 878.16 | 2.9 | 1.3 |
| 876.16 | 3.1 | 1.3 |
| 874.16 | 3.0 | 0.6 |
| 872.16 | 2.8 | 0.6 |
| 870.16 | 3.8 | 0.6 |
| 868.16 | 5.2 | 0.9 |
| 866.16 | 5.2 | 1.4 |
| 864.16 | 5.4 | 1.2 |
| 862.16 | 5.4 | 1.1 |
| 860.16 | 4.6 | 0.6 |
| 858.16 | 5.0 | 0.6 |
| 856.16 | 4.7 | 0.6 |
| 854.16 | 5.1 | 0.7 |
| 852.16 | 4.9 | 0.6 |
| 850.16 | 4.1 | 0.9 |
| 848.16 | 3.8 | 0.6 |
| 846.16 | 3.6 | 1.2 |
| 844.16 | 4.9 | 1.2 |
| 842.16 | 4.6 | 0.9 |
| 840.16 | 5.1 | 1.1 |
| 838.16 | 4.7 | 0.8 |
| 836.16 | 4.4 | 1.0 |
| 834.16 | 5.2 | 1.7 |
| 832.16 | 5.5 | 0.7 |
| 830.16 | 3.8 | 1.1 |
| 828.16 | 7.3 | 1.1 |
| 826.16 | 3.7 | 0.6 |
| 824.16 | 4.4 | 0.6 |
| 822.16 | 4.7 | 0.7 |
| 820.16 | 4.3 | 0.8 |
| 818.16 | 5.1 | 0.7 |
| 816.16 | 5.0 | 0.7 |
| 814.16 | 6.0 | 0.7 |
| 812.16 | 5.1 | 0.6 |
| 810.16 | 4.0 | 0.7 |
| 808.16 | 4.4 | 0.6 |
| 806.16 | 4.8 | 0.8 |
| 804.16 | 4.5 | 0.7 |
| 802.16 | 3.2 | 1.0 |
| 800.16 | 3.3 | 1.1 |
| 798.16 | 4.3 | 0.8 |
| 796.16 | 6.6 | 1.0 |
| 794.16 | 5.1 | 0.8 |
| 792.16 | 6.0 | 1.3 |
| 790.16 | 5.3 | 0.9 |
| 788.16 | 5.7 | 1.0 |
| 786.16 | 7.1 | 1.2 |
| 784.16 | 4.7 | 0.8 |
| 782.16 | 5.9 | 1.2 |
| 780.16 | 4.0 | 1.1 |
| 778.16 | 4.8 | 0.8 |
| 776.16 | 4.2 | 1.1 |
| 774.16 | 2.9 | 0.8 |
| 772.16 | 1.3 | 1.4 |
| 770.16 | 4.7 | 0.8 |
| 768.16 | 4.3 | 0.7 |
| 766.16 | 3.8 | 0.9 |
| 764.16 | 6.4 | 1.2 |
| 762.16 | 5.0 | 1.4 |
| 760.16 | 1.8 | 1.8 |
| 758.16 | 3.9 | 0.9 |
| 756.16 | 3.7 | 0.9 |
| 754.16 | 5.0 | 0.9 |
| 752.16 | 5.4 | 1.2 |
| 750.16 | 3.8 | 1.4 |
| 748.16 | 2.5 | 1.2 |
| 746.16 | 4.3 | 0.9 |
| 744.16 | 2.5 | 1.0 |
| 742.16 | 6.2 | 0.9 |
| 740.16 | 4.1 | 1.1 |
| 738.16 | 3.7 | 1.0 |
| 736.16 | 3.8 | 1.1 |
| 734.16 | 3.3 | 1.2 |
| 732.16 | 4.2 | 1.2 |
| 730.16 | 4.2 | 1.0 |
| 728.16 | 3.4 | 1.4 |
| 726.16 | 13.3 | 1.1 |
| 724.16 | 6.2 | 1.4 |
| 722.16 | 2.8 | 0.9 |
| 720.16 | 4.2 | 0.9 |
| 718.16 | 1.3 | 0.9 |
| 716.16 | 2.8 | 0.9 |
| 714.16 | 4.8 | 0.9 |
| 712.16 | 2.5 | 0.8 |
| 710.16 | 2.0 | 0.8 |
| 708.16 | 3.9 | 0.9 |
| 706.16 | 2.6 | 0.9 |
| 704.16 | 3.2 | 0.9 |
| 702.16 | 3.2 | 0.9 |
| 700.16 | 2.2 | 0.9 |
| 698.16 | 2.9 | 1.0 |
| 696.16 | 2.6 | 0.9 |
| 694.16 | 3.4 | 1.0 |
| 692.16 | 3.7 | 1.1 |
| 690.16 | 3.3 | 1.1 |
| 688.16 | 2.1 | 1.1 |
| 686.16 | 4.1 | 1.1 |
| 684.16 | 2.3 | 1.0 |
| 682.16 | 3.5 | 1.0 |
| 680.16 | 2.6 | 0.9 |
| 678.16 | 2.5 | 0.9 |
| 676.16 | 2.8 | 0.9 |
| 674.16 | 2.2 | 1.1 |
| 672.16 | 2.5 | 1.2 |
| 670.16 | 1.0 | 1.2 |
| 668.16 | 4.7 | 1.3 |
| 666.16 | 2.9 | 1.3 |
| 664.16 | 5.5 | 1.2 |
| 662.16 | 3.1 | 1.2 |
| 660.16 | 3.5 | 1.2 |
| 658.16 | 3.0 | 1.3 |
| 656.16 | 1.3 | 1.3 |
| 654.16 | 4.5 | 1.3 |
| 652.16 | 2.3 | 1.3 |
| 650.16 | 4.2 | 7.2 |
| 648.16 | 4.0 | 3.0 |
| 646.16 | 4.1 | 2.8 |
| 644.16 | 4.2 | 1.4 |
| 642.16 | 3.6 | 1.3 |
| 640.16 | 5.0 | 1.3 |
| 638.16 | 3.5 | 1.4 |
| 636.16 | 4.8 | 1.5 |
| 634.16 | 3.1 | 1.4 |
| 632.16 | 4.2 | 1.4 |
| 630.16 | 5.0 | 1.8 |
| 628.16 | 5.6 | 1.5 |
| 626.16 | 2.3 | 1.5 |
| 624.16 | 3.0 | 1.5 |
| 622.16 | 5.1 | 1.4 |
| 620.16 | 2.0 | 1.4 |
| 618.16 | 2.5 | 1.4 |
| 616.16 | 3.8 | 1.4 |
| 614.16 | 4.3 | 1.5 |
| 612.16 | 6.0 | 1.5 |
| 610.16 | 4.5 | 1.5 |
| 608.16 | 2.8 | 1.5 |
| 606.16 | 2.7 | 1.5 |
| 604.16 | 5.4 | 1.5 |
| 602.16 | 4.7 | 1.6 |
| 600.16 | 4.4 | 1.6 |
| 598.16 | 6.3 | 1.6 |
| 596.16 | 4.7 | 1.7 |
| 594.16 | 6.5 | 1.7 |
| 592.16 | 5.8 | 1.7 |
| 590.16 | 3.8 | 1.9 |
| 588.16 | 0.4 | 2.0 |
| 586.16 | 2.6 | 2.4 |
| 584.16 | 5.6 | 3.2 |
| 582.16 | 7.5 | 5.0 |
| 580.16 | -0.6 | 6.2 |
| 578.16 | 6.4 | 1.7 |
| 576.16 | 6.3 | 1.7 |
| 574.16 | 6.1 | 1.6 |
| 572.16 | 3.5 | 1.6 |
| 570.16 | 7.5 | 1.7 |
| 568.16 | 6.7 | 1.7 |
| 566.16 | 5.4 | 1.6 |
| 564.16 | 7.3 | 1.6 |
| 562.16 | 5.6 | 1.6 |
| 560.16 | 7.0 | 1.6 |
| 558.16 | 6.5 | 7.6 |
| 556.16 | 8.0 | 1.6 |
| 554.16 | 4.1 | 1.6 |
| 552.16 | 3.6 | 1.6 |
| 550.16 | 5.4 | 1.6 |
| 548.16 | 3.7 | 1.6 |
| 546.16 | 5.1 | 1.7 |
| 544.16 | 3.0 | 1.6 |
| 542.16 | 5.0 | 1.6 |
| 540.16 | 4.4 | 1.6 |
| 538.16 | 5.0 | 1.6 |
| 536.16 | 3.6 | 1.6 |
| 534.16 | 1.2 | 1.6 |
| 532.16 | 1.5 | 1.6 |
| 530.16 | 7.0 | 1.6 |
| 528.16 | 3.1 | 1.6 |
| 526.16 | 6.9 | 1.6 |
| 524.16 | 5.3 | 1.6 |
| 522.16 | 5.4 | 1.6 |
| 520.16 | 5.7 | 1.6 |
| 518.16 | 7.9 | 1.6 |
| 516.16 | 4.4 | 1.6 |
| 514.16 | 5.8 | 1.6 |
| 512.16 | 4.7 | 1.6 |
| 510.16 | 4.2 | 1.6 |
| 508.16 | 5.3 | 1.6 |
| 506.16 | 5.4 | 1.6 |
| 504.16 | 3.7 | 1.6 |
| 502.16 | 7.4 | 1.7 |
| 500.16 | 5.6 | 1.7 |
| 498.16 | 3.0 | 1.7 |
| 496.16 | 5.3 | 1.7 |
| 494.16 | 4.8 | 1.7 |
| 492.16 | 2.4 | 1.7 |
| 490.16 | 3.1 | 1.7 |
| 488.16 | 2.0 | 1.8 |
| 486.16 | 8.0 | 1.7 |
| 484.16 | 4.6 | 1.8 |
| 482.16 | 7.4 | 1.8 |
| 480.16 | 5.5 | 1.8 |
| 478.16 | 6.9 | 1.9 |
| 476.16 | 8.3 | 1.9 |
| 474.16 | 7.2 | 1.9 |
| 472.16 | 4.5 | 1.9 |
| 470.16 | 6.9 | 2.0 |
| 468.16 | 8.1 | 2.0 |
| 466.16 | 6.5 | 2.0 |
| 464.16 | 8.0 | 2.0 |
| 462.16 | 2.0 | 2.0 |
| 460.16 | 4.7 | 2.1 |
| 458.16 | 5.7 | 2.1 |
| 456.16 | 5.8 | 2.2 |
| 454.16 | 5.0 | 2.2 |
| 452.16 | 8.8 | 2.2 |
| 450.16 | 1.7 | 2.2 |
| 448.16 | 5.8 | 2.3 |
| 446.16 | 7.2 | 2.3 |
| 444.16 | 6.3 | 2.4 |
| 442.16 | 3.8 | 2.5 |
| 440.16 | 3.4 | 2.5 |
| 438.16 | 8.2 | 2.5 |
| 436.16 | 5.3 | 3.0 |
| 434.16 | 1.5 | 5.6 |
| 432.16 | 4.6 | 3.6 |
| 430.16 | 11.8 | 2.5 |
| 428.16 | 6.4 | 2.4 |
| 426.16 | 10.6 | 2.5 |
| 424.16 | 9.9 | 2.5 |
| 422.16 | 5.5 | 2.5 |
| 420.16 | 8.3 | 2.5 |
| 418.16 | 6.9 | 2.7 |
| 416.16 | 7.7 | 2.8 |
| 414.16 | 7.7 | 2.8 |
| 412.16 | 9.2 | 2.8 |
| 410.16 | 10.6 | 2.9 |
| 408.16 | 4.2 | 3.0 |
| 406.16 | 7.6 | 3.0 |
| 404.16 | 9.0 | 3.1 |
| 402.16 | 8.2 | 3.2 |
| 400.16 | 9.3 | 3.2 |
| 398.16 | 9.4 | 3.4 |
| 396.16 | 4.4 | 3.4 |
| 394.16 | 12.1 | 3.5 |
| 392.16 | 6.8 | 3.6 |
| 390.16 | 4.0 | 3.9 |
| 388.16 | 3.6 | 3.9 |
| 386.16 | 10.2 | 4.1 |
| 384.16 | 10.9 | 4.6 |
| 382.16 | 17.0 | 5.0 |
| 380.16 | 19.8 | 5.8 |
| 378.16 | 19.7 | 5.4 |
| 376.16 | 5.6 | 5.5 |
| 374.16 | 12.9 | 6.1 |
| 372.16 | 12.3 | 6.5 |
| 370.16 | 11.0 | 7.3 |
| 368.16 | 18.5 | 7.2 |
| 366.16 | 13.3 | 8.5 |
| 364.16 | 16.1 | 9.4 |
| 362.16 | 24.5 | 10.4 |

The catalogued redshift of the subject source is 0.946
